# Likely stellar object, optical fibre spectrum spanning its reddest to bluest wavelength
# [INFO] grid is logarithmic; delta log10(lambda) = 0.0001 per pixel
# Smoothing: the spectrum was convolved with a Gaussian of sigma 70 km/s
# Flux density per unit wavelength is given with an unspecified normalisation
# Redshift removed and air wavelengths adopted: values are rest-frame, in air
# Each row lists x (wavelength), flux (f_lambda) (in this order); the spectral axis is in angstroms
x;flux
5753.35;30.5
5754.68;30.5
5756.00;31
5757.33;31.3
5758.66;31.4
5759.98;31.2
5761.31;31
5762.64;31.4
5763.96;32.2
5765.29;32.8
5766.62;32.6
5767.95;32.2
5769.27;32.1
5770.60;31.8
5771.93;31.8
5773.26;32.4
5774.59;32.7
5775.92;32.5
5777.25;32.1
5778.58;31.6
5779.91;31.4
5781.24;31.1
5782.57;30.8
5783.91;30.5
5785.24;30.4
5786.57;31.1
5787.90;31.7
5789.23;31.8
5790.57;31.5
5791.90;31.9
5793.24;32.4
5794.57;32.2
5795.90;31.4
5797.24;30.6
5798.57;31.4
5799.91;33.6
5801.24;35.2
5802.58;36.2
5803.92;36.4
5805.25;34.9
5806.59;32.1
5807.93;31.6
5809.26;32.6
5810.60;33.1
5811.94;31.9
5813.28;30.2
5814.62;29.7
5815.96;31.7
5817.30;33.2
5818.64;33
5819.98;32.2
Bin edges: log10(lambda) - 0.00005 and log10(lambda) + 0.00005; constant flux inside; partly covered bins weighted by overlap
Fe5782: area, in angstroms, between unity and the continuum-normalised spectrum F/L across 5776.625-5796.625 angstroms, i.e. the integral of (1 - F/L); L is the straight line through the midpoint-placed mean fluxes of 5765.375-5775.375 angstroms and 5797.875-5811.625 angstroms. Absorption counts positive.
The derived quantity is 0.9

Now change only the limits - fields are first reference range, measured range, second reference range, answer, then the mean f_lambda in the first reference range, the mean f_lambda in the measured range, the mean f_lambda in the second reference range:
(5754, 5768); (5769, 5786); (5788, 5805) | 0.3 angstroms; 31.6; 31.6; 32.9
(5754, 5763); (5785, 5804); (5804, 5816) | -0.3 angstroms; 31.1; 32.4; 32.2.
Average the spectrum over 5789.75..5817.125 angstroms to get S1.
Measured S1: 32.5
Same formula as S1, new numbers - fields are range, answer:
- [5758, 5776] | 32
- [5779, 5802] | 31.7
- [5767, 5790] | 31.7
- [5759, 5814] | 32.2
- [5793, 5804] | 33.1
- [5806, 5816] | 31.6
